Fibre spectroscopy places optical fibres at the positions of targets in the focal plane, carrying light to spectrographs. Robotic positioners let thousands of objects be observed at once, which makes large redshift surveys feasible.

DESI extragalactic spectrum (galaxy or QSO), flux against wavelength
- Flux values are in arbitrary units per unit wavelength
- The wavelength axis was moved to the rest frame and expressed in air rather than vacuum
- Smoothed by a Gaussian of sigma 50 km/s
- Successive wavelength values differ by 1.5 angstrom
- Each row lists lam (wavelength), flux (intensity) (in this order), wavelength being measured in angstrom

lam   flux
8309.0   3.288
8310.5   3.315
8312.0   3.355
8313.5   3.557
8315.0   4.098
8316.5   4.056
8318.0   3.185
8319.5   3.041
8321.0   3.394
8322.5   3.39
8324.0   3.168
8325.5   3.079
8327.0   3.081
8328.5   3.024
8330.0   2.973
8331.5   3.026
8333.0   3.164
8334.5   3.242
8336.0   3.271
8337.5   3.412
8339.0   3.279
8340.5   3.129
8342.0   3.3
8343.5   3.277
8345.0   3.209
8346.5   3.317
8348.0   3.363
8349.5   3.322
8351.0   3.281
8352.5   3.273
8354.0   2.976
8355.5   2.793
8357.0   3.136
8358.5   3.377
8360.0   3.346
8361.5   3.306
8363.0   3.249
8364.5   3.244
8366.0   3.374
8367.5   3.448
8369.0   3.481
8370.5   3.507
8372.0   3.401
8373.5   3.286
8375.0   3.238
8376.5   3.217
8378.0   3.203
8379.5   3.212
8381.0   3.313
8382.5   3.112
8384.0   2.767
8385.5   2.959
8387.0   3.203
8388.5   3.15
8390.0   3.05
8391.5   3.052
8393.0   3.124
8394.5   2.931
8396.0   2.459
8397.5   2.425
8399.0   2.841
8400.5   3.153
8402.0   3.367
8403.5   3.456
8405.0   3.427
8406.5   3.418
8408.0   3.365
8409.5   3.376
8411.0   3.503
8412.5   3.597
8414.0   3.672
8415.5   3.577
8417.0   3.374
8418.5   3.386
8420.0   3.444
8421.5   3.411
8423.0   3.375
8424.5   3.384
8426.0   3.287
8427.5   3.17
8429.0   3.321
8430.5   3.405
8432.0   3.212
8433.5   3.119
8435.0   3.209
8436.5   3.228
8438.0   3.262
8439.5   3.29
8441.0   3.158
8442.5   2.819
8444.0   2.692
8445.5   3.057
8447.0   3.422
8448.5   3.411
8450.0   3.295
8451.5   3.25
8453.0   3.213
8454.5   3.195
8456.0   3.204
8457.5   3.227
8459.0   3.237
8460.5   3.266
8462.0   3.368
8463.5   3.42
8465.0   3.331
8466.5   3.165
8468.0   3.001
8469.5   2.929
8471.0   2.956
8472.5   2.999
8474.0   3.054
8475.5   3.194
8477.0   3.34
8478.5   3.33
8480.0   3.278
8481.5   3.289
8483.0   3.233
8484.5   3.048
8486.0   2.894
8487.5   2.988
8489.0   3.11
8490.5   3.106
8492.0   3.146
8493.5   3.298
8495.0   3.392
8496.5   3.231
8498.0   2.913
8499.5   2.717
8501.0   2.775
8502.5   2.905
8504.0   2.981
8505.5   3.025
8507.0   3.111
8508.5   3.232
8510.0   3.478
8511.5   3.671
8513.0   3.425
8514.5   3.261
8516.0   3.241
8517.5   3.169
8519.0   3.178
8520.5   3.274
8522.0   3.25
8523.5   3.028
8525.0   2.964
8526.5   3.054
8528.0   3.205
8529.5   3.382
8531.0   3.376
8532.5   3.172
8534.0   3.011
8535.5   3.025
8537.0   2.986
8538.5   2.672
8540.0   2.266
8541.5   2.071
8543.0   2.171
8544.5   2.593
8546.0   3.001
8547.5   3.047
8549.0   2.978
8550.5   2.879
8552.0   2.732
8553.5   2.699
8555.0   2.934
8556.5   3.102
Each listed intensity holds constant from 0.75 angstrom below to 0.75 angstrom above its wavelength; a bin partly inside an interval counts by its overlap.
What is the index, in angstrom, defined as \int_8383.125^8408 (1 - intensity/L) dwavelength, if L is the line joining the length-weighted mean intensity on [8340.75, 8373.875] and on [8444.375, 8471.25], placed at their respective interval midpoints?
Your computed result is 1.5 angstrom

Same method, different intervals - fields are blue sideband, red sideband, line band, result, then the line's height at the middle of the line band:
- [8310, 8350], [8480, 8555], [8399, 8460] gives -2.61 angstrom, 3.16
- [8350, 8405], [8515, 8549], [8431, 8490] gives -2.25 angstrom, 3.06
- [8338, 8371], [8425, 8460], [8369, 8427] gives -0.03 angstrom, 3.24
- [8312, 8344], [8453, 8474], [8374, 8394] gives 0.75 angstrom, 3.24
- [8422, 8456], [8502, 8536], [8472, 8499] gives 0.42 angstrom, 3.2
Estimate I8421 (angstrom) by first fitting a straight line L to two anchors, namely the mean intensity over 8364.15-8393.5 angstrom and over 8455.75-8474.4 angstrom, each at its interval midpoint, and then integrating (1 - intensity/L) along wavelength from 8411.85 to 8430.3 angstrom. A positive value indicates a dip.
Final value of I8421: -1.3 angstrom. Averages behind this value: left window 3.22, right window 3.17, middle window 3.42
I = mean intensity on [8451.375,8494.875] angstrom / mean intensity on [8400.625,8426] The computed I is 0.93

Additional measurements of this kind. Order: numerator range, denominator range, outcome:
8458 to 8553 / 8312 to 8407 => 0.95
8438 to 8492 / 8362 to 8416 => 0.98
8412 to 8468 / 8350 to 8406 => 1.03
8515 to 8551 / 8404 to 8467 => 0.90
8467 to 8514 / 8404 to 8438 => 0.93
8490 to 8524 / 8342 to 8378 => 0.97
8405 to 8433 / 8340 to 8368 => 1.05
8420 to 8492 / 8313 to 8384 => 0.98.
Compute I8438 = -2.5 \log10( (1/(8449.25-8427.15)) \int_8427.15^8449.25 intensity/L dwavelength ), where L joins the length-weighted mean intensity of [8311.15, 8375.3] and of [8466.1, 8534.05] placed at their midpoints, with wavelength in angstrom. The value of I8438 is 0.006 mag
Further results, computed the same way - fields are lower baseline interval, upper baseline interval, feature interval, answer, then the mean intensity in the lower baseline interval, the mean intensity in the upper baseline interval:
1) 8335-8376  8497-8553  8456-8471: -0.03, 3.28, 3.01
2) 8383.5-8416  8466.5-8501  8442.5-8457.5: -0.01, 3.18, 3.11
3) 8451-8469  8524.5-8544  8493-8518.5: -0.06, 3.24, 2.87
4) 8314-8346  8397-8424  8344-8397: 0.04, 3.28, 3.35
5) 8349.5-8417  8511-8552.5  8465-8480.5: -0.02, 3.22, 3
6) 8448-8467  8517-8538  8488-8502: 0.05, 3.28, 3.14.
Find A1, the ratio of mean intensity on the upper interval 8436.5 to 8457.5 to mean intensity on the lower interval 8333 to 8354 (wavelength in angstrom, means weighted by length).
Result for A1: 0.97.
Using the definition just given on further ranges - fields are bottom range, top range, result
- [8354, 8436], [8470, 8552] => 0.94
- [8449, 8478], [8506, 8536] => 1.01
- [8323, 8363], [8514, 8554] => 0.92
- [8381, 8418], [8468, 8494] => 0.98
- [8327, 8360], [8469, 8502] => 0.97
